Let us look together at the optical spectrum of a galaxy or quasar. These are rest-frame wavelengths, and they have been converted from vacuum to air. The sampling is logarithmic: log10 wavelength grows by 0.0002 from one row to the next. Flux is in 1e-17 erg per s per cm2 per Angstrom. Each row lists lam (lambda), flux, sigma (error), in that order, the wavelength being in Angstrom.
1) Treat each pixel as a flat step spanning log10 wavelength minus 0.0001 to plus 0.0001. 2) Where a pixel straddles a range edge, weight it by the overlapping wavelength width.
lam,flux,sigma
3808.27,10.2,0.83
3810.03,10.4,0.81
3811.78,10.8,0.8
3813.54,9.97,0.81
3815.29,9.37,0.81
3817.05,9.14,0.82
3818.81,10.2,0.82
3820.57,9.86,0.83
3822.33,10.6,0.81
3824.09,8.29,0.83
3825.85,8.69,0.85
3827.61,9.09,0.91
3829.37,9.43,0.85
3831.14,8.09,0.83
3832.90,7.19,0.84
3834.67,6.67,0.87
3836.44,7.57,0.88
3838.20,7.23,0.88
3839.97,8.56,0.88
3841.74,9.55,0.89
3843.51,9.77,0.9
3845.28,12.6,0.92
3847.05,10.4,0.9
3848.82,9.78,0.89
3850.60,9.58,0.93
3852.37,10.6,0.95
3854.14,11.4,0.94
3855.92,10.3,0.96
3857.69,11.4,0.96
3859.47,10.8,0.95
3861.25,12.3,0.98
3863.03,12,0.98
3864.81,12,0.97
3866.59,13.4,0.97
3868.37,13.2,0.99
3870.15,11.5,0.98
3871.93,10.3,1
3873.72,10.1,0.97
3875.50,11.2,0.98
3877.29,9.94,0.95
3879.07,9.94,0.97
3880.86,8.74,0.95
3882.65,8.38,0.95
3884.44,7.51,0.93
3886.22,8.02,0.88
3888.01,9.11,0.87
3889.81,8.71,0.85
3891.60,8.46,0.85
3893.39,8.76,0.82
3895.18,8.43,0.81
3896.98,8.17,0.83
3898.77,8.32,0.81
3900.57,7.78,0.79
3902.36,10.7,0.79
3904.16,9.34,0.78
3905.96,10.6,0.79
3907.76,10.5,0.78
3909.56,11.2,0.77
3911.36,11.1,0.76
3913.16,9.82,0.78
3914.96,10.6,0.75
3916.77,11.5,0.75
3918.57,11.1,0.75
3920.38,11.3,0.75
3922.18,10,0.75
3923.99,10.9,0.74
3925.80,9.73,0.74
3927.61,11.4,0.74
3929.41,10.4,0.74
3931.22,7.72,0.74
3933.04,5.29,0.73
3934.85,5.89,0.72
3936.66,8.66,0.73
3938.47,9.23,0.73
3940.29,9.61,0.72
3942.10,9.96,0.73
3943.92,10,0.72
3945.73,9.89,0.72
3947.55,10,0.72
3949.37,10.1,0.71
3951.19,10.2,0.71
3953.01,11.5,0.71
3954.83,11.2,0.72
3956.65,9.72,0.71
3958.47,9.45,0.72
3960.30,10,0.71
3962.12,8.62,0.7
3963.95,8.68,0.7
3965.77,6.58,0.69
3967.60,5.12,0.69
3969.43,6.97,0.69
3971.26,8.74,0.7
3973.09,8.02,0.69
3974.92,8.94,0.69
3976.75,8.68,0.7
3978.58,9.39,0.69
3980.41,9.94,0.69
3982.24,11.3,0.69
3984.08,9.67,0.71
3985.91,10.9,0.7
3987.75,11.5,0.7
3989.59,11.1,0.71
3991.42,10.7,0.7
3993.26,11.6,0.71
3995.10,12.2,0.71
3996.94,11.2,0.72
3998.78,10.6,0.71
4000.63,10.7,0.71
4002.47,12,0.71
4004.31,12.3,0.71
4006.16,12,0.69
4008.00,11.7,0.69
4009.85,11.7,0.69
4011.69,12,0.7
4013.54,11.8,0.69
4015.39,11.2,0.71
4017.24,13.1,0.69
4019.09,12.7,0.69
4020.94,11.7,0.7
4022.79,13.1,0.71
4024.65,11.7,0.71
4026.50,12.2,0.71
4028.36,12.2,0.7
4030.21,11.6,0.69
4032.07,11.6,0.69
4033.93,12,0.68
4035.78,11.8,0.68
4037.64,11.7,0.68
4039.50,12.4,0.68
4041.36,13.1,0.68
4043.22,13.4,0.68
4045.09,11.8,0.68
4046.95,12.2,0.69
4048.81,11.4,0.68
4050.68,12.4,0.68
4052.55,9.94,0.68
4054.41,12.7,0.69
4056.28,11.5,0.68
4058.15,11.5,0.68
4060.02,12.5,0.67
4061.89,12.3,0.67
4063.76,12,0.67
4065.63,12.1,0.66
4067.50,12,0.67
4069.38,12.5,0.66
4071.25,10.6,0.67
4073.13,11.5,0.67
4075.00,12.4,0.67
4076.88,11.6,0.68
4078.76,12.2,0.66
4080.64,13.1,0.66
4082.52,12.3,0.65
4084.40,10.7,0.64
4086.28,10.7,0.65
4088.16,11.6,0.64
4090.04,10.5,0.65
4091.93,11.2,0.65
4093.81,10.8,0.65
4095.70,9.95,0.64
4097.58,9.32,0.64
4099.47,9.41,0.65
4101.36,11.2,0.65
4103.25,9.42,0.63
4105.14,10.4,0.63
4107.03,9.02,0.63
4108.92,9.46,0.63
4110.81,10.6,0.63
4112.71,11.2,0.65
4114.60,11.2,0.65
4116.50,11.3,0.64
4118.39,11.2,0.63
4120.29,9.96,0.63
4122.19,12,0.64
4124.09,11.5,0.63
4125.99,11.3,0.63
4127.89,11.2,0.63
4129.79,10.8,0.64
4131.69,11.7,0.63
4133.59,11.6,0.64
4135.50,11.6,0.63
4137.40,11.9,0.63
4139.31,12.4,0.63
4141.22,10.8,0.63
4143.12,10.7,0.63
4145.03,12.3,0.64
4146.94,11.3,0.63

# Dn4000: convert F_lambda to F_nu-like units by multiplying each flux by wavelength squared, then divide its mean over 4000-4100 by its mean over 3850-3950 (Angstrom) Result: 1.28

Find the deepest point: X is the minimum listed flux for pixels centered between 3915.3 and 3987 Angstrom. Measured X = 5.12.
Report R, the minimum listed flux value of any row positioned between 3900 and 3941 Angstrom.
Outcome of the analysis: 5.29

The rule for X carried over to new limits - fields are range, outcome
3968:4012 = 6.97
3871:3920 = 7.51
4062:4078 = 10.6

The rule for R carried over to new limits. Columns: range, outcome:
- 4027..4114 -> 9.02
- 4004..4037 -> 11.2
